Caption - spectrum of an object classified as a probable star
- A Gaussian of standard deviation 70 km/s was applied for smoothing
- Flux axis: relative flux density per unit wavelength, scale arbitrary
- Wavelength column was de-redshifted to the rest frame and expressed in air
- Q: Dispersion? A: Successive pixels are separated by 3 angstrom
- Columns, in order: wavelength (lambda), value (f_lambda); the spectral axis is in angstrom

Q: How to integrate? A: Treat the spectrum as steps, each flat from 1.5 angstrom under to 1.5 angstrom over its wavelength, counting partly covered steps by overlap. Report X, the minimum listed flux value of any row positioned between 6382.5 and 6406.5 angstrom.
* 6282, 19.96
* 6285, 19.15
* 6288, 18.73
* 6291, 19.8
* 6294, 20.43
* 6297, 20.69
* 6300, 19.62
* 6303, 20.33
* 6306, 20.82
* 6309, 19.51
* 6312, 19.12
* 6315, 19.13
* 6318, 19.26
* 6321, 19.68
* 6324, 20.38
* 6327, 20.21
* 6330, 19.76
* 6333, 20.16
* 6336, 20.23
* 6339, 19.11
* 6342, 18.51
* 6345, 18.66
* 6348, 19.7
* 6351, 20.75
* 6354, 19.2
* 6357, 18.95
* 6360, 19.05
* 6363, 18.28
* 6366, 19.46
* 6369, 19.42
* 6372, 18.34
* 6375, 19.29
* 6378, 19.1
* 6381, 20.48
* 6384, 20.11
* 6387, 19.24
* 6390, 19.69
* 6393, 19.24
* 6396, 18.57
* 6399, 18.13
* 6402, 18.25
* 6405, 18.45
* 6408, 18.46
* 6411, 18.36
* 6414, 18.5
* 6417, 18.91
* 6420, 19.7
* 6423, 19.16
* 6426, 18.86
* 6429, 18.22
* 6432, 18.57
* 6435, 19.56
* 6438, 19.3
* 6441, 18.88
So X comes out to 18.13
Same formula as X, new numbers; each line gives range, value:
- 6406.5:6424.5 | 18.36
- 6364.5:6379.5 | 18.34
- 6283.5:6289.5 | 18.73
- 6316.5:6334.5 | 19.26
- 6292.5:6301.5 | 19.62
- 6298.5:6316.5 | 19.12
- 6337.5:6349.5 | 18.51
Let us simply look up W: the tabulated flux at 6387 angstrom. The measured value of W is 19.24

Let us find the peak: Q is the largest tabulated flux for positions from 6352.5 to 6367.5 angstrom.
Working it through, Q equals 19.46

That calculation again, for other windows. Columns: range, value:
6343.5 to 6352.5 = 20.75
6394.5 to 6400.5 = 18.57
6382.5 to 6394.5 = 20.11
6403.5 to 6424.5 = 19.7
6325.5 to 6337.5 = 20.23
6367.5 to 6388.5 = 20.48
